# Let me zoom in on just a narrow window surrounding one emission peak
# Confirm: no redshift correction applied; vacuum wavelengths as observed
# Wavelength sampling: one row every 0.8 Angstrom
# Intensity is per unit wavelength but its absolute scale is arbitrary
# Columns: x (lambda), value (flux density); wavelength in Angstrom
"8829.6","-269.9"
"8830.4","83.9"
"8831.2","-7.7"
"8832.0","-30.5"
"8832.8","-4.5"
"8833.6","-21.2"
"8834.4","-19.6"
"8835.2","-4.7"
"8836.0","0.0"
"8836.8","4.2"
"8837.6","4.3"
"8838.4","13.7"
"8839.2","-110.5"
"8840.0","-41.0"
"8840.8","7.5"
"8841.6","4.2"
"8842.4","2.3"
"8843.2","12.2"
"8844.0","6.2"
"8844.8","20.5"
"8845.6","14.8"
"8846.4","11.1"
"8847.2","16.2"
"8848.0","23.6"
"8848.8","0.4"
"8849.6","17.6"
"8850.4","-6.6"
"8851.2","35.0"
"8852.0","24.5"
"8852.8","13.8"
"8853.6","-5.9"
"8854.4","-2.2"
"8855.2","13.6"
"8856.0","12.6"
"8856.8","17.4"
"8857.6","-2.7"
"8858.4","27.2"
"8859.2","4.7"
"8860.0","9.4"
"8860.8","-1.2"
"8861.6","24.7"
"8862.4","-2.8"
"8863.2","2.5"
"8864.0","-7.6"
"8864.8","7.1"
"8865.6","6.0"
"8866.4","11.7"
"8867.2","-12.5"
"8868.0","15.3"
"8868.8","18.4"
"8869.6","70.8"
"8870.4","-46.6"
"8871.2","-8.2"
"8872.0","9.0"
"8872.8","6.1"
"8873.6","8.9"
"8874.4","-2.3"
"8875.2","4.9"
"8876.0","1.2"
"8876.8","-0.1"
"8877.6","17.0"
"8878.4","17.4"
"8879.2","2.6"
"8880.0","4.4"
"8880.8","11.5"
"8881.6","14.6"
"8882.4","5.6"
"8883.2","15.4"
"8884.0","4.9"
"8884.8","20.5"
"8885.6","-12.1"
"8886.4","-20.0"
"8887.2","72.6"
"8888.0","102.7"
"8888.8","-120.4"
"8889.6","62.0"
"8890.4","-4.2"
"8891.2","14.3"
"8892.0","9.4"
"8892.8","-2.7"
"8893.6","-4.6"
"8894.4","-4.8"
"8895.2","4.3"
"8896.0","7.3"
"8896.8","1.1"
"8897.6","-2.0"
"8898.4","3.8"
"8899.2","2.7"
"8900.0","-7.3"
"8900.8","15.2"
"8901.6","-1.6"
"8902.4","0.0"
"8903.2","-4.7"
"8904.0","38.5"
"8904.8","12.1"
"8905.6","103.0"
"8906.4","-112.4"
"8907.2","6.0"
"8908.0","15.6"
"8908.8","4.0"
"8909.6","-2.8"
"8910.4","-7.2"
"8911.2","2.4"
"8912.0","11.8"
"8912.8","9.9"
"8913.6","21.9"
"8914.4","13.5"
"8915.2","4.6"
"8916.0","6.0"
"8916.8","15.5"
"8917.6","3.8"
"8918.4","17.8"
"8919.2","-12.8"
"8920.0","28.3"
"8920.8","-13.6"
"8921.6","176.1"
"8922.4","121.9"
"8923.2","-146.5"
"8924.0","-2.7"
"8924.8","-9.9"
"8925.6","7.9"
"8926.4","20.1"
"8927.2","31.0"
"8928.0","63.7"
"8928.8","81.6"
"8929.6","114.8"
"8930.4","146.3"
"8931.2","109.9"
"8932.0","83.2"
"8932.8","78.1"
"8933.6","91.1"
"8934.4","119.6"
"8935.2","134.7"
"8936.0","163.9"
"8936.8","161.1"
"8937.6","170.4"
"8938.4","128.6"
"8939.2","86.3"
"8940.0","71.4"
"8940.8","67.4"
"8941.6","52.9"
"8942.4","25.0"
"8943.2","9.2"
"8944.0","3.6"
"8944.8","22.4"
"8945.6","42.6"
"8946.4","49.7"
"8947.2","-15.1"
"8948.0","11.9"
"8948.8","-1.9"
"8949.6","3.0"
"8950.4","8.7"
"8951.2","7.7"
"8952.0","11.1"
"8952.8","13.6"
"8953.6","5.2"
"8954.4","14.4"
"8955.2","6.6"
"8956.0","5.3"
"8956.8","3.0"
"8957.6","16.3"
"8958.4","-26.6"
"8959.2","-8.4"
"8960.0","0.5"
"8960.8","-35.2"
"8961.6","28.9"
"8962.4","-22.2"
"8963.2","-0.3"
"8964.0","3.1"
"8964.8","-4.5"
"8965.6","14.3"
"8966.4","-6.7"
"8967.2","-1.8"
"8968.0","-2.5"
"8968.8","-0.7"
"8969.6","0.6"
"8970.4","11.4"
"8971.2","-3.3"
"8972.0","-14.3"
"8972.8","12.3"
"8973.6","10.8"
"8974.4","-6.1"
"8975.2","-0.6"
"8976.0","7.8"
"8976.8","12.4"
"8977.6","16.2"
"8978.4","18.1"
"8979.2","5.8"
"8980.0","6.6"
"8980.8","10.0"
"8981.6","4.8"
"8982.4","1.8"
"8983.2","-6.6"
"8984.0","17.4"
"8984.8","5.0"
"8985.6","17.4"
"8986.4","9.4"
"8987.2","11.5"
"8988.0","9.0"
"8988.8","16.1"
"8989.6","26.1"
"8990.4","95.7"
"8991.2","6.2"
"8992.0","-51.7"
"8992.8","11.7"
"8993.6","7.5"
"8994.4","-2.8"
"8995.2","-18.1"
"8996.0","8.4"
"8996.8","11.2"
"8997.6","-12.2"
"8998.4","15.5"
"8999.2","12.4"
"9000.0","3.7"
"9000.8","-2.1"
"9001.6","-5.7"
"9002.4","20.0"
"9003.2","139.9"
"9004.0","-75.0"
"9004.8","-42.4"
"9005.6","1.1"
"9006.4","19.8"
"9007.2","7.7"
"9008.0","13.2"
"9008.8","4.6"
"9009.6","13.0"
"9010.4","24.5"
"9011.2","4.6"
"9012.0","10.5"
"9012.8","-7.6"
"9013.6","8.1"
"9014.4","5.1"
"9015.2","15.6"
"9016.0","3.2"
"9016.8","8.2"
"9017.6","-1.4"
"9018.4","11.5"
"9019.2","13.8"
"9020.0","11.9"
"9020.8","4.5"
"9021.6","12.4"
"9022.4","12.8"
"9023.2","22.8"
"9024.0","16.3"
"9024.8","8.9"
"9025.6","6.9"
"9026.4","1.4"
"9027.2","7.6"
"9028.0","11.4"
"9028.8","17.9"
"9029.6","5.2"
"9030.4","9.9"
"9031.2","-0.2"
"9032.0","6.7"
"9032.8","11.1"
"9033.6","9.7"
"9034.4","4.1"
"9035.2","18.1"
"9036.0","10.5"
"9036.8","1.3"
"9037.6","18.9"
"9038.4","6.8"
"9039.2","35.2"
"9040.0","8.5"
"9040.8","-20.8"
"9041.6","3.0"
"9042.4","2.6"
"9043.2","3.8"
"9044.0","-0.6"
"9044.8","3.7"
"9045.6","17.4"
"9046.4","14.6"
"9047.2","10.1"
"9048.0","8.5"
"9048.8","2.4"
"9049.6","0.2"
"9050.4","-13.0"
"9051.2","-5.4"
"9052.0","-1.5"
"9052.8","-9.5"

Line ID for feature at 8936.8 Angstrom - [O II]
